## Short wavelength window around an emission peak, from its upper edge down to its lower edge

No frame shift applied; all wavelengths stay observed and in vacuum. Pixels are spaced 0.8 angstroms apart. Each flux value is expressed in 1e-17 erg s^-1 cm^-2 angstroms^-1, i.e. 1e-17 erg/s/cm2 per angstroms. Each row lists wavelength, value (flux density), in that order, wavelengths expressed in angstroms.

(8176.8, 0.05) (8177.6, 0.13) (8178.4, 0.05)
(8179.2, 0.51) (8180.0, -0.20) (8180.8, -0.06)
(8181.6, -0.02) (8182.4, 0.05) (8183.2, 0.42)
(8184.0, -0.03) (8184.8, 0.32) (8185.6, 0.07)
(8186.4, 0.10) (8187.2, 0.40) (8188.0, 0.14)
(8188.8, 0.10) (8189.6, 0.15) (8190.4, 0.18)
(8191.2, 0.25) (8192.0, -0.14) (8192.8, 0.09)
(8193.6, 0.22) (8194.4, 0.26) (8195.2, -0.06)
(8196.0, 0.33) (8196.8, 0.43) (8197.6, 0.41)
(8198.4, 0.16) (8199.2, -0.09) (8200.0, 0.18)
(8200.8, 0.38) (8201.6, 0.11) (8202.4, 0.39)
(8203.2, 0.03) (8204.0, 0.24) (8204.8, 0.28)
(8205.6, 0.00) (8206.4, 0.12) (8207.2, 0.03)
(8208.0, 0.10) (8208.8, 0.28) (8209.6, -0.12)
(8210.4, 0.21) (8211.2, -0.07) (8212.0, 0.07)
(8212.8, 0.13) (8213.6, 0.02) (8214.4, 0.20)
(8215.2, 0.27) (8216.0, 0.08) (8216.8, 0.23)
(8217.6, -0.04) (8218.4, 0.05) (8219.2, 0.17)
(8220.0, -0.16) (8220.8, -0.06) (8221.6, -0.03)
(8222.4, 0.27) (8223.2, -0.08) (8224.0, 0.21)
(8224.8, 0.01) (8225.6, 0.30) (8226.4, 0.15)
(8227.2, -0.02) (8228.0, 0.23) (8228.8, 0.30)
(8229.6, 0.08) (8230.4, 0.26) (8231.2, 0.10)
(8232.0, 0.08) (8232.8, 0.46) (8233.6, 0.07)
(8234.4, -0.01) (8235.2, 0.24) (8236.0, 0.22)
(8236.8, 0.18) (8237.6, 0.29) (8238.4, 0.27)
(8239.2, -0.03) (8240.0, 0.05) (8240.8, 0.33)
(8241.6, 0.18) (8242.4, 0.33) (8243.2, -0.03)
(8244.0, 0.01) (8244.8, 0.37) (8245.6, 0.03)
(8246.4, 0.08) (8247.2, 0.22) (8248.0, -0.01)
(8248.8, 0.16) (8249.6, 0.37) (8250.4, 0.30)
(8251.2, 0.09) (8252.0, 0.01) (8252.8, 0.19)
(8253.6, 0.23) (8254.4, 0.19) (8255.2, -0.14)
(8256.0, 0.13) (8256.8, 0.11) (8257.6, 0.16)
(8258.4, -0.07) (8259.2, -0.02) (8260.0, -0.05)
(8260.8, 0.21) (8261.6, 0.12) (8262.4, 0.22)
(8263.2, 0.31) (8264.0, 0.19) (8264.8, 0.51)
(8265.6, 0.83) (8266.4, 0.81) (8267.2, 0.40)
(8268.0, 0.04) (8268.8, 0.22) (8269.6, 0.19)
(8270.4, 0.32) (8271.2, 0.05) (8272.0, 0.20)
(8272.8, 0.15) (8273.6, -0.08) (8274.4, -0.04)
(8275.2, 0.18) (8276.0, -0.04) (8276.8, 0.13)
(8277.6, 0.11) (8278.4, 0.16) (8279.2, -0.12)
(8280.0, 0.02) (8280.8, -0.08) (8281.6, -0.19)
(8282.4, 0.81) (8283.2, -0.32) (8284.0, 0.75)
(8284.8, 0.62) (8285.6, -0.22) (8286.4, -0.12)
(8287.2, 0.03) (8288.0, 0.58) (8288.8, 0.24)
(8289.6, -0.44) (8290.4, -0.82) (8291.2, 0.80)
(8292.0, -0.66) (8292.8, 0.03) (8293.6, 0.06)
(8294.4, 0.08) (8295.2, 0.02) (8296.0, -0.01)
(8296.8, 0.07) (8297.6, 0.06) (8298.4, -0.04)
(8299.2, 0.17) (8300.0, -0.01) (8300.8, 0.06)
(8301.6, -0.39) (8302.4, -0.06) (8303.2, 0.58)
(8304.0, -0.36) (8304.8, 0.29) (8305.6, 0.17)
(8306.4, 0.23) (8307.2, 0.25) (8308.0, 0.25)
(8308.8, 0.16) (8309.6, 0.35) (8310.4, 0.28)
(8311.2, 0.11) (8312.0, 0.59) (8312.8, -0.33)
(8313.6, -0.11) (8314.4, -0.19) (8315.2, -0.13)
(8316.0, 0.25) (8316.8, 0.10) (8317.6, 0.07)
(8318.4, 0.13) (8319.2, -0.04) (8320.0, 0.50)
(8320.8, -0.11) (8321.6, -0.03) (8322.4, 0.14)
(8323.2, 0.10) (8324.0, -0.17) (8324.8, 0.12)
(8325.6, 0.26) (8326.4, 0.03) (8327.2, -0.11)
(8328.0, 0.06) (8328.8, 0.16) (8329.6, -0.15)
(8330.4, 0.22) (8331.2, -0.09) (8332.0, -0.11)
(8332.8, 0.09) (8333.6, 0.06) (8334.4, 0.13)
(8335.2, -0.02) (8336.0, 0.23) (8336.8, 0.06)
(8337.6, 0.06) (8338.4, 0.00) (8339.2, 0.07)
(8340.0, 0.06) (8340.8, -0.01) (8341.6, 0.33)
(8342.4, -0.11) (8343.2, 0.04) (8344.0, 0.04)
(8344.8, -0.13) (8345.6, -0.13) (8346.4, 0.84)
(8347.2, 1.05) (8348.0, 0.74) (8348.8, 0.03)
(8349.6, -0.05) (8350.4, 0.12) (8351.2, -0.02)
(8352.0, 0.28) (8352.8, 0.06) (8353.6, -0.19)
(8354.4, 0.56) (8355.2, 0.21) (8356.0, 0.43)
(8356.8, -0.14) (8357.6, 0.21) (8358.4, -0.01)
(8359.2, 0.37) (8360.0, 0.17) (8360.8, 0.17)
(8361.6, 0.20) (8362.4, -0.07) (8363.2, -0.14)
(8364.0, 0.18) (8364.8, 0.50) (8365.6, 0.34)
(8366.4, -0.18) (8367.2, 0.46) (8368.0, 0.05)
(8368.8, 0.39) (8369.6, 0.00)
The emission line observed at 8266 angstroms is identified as H-gamma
